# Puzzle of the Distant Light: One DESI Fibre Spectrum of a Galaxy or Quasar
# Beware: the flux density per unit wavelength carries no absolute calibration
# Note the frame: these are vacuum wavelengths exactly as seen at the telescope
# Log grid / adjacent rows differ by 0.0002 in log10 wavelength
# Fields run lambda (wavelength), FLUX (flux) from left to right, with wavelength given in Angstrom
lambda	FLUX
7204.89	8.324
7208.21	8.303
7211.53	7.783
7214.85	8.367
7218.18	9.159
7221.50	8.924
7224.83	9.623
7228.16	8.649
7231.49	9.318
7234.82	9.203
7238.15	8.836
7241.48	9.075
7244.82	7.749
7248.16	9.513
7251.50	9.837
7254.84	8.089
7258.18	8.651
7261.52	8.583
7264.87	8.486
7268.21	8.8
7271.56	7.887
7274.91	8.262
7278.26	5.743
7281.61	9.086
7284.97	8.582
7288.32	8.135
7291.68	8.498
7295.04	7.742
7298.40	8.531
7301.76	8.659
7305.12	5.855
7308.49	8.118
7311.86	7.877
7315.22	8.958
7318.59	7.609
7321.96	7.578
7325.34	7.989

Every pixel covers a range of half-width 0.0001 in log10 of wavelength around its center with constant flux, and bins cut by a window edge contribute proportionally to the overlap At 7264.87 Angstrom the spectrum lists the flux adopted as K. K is 8.486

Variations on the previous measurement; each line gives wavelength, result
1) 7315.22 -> 8.958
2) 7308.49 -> 8.118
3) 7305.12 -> 5.855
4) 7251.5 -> 9.837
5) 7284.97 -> 8.582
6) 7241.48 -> 9.075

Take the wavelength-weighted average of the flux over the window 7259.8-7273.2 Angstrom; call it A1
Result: 8.44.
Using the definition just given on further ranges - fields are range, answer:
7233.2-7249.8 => 8.87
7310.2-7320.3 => 8.15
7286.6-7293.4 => 8.32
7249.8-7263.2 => 8.79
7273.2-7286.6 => 7.91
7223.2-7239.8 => 9.13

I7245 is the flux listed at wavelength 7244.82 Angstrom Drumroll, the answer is 7.749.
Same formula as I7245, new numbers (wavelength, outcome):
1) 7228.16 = 8.649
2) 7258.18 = 8.651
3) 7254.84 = 8.089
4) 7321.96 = 7.578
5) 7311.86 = 7.877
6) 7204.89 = 8.324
